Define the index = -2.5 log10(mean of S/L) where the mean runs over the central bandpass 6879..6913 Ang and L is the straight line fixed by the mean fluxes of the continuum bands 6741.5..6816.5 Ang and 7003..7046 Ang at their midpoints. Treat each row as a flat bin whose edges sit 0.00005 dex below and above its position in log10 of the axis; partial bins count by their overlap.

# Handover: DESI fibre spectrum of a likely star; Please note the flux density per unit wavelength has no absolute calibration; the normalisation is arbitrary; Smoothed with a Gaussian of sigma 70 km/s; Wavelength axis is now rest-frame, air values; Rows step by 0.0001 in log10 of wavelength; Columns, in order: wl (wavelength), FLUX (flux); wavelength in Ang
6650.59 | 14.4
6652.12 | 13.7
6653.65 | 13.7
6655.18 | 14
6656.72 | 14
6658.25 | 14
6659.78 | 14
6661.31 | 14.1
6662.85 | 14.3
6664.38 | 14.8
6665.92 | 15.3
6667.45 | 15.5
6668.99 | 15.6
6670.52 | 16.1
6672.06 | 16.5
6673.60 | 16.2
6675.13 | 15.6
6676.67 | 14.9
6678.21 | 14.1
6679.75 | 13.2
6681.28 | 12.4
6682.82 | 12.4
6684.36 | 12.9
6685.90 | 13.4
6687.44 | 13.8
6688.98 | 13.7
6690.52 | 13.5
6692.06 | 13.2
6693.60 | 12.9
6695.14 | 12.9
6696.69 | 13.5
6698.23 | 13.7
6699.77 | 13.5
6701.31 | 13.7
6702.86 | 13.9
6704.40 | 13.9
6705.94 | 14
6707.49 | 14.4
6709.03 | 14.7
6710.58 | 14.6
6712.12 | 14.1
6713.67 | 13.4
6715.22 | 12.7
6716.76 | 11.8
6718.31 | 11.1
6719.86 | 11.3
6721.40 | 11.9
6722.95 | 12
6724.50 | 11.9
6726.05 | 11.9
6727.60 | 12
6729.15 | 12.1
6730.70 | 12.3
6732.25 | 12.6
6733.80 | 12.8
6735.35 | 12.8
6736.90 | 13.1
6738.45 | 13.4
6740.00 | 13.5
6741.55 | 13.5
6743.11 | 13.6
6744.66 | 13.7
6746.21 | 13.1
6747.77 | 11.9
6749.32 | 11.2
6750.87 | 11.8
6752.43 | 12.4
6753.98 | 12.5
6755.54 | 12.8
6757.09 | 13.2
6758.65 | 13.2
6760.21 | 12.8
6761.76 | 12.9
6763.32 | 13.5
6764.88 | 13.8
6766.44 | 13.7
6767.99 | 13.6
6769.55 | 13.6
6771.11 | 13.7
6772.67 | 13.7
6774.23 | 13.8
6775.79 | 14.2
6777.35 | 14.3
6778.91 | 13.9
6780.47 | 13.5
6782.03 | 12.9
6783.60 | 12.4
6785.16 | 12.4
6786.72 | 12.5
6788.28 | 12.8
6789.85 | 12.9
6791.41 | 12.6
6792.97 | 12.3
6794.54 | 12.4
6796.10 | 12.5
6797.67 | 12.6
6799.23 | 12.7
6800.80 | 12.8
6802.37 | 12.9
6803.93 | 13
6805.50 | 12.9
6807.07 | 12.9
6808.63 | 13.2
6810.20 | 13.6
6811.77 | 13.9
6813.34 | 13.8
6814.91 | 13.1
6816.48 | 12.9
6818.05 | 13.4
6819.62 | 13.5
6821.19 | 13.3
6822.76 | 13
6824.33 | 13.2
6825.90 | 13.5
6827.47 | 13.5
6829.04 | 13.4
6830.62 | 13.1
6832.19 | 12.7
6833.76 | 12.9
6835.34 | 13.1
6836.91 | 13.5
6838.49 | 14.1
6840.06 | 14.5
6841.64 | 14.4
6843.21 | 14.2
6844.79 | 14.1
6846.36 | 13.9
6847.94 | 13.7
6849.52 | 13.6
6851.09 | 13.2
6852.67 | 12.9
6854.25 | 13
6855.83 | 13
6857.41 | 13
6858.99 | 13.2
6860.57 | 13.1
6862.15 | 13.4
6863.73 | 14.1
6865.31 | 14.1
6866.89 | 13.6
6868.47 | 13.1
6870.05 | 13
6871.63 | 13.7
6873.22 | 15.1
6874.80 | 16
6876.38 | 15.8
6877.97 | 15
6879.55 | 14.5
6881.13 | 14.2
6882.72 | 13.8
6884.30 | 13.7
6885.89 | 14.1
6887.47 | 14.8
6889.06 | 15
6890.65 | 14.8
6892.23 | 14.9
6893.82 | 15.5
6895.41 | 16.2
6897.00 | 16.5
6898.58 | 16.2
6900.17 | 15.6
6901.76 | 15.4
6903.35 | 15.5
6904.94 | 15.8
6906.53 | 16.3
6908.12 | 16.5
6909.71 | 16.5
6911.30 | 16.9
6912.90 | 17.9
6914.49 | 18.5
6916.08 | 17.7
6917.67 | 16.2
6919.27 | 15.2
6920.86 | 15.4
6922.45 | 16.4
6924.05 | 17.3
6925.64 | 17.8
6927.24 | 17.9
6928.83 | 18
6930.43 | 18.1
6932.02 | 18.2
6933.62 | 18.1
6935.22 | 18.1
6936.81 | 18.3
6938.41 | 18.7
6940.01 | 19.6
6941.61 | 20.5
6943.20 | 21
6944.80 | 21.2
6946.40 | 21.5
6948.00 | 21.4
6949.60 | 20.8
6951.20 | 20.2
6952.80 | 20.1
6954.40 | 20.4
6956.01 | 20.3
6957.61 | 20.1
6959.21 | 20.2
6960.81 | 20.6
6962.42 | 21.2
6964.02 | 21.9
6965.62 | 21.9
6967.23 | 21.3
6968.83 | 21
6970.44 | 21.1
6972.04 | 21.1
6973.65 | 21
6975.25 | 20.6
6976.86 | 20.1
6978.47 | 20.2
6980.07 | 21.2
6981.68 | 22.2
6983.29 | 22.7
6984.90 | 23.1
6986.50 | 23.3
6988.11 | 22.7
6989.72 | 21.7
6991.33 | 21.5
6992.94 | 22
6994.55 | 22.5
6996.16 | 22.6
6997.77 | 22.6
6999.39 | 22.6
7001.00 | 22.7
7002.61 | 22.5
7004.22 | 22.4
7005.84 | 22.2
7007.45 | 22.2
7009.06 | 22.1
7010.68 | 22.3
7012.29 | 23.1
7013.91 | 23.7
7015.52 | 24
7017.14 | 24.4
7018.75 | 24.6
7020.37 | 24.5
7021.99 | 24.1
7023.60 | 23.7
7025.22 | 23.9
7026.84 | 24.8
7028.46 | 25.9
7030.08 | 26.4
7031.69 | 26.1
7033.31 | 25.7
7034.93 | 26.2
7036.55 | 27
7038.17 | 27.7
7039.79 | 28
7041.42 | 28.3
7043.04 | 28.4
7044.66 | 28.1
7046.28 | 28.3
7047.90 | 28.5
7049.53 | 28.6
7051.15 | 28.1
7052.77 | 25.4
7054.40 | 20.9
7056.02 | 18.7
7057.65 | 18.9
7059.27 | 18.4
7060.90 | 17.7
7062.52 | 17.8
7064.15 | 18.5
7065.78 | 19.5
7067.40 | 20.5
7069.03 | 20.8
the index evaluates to 0.21 mag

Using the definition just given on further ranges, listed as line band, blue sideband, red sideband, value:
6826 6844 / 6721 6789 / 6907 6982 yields 0.15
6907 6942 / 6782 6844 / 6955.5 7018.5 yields 0.07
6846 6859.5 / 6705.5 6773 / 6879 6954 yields 0.18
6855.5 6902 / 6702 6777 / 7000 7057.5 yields 0.28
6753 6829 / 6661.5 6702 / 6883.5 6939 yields 0.16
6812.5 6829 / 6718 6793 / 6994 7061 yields 0.17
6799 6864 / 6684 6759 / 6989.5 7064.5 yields 0.25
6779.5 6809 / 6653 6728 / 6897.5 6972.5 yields 0.23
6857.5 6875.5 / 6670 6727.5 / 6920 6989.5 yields 0.28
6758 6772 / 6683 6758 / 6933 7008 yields 0.08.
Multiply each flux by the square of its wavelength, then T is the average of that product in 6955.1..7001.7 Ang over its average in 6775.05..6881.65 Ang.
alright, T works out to 1.68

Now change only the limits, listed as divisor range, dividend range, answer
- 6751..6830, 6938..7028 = 1.76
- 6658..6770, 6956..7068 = 1.87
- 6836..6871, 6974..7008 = 1.69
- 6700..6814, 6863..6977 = 1.42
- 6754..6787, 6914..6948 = 1.44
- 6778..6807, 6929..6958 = 1.62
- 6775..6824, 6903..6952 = 1.44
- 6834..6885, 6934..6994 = 1.56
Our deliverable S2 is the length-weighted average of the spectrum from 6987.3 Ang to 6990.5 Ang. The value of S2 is 22.2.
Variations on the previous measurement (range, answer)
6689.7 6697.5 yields 13.2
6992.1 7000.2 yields 22.4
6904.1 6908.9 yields 16.2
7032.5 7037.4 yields 26.3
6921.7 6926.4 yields 17.2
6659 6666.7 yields 14.5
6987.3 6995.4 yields 22.1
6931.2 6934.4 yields 18.2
